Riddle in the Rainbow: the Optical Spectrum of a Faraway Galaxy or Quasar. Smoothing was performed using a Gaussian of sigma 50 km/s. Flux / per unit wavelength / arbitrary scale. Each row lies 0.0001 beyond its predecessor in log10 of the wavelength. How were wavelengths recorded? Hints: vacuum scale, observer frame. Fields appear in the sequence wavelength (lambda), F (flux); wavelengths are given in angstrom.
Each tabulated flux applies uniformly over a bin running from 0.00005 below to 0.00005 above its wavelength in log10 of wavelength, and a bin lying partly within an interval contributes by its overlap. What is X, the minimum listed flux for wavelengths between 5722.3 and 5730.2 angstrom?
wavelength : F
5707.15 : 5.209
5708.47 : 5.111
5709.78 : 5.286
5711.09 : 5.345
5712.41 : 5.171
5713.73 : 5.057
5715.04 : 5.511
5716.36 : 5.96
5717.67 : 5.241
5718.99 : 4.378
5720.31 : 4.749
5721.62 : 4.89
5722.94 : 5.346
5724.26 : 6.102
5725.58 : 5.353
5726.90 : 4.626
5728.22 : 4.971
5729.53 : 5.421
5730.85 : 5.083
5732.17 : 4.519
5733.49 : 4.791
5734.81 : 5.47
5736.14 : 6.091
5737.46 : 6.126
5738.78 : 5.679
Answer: 4.626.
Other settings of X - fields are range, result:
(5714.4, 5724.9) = 4.378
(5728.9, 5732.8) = 4.519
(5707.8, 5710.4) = 5.111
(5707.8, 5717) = 5.057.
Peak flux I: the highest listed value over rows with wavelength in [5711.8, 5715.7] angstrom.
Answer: 5.511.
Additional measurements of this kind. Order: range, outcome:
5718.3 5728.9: 6.102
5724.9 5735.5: 5.47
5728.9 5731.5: 5.421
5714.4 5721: 5.96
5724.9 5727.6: 5.353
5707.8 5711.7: 5.345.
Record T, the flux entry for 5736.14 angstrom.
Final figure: 6.091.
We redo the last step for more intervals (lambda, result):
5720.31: 4.749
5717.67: 5.241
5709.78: 5.286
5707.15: 5.209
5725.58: 5.353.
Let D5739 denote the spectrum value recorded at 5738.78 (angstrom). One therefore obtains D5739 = 5.679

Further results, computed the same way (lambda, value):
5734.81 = 5.47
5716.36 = 5.96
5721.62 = 4.89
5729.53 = 5.421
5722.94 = 5.346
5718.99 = 4.378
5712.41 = 5.171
